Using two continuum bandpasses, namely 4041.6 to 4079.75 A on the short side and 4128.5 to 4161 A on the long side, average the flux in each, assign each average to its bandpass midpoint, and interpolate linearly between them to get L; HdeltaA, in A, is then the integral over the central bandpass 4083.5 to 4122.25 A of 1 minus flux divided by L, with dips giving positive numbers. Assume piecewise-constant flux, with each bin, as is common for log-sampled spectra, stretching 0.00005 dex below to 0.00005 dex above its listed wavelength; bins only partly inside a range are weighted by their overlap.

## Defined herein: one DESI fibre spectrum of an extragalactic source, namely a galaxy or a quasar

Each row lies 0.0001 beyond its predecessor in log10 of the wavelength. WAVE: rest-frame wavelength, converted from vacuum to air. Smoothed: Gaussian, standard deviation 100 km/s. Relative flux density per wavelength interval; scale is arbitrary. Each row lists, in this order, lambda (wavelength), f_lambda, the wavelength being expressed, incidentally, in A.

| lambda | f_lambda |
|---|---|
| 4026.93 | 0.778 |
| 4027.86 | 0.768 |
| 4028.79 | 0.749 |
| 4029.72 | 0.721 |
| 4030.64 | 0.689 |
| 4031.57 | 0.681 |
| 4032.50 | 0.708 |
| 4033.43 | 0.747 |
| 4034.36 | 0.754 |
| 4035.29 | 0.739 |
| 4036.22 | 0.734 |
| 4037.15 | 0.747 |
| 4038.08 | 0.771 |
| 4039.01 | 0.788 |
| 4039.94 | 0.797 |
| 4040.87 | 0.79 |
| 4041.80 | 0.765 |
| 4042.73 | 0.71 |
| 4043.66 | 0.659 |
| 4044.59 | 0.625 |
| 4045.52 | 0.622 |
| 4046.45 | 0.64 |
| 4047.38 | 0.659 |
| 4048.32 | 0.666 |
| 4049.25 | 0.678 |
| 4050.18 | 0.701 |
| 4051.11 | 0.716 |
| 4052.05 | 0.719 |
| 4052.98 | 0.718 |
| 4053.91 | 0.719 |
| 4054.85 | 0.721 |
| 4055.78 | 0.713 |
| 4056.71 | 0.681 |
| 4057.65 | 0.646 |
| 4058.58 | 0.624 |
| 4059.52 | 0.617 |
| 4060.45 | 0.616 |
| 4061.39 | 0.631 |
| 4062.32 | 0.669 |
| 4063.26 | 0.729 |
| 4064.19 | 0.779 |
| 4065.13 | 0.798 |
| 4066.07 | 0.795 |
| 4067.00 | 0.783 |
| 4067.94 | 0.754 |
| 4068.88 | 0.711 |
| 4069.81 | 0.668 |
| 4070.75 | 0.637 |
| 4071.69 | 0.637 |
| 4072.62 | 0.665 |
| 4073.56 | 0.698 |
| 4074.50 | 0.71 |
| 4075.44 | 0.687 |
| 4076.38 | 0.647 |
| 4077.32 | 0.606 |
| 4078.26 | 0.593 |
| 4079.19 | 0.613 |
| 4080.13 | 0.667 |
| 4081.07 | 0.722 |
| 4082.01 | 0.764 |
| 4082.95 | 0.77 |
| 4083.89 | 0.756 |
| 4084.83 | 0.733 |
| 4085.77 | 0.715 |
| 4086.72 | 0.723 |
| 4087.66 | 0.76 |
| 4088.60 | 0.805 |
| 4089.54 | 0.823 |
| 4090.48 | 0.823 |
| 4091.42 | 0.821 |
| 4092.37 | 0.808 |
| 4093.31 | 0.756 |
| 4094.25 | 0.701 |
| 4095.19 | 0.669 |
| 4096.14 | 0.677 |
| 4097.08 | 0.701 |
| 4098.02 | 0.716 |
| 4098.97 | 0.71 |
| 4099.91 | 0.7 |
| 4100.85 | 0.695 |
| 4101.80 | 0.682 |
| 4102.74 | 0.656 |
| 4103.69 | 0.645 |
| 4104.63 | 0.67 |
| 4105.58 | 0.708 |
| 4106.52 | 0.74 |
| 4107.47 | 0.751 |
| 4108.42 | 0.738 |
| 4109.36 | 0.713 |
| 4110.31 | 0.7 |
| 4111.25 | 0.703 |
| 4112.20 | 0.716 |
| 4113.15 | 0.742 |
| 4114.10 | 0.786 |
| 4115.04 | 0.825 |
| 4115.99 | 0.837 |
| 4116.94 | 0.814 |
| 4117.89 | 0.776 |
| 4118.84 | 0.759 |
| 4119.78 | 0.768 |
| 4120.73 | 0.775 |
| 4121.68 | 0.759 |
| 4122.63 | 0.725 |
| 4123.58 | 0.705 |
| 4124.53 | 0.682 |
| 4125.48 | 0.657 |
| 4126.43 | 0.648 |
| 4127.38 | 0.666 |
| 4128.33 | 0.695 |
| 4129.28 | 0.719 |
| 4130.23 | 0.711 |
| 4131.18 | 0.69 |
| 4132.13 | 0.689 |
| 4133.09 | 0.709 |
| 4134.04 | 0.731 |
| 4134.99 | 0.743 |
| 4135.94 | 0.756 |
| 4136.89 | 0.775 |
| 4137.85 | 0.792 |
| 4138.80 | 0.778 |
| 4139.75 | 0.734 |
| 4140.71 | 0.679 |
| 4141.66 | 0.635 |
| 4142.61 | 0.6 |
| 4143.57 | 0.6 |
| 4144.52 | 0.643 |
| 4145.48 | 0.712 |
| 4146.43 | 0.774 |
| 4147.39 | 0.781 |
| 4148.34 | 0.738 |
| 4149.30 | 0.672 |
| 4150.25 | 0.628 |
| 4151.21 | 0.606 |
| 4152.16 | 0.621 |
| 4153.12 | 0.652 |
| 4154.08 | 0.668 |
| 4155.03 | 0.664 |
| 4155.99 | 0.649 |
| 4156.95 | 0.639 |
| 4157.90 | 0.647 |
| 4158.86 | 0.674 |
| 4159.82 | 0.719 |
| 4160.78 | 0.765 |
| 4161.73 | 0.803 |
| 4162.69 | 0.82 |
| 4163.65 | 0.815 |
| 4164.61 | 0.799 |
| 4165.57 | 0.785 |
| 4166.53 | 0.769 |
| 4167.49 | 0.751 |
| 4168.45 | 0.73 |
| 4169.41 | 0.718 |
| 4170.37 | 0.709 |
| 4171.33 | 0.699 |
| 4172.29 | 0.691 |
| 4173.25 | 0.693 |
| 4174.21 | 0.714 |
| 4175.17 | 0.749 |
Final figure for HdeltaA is -2.9 A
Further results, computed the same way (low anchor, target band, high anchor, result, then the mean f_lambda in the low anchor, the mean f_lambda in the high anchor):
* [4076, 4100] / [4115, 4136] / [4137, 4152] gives -0.8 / 0.723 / 0.692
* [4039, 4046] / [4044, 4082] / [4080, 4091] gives 2.7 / 0.716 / 0.758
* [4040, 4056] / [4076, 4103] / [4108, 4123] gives 0.6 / 0.698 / 0.759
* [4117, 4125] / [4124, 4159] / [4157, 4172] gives 2.7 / 0.747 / 0.743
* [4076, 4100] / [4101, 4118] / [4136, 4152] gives -0.5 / 0.723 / 0.697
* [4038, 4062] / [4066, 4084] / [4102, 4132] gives 0.3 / 0.691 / 0.724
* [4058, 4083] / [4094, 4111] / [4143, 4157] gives -0.5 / 0.687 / 0.67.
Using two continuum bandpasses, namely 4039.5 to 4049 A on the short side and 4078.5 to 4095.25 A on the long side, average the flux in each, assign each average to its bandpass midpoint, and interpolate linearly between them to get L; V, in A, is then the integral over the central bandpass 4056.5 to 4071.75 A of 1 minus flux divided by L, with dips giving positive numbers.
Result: 0.5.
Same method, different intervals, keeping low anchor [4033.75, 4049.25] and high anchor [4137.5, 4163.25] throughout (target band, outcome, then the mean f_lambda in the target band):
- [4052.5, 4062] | 0.6 A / 0.669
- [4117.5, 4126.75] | -0.4 A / 0.726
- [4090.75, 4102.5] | -0.3 A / 0.72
